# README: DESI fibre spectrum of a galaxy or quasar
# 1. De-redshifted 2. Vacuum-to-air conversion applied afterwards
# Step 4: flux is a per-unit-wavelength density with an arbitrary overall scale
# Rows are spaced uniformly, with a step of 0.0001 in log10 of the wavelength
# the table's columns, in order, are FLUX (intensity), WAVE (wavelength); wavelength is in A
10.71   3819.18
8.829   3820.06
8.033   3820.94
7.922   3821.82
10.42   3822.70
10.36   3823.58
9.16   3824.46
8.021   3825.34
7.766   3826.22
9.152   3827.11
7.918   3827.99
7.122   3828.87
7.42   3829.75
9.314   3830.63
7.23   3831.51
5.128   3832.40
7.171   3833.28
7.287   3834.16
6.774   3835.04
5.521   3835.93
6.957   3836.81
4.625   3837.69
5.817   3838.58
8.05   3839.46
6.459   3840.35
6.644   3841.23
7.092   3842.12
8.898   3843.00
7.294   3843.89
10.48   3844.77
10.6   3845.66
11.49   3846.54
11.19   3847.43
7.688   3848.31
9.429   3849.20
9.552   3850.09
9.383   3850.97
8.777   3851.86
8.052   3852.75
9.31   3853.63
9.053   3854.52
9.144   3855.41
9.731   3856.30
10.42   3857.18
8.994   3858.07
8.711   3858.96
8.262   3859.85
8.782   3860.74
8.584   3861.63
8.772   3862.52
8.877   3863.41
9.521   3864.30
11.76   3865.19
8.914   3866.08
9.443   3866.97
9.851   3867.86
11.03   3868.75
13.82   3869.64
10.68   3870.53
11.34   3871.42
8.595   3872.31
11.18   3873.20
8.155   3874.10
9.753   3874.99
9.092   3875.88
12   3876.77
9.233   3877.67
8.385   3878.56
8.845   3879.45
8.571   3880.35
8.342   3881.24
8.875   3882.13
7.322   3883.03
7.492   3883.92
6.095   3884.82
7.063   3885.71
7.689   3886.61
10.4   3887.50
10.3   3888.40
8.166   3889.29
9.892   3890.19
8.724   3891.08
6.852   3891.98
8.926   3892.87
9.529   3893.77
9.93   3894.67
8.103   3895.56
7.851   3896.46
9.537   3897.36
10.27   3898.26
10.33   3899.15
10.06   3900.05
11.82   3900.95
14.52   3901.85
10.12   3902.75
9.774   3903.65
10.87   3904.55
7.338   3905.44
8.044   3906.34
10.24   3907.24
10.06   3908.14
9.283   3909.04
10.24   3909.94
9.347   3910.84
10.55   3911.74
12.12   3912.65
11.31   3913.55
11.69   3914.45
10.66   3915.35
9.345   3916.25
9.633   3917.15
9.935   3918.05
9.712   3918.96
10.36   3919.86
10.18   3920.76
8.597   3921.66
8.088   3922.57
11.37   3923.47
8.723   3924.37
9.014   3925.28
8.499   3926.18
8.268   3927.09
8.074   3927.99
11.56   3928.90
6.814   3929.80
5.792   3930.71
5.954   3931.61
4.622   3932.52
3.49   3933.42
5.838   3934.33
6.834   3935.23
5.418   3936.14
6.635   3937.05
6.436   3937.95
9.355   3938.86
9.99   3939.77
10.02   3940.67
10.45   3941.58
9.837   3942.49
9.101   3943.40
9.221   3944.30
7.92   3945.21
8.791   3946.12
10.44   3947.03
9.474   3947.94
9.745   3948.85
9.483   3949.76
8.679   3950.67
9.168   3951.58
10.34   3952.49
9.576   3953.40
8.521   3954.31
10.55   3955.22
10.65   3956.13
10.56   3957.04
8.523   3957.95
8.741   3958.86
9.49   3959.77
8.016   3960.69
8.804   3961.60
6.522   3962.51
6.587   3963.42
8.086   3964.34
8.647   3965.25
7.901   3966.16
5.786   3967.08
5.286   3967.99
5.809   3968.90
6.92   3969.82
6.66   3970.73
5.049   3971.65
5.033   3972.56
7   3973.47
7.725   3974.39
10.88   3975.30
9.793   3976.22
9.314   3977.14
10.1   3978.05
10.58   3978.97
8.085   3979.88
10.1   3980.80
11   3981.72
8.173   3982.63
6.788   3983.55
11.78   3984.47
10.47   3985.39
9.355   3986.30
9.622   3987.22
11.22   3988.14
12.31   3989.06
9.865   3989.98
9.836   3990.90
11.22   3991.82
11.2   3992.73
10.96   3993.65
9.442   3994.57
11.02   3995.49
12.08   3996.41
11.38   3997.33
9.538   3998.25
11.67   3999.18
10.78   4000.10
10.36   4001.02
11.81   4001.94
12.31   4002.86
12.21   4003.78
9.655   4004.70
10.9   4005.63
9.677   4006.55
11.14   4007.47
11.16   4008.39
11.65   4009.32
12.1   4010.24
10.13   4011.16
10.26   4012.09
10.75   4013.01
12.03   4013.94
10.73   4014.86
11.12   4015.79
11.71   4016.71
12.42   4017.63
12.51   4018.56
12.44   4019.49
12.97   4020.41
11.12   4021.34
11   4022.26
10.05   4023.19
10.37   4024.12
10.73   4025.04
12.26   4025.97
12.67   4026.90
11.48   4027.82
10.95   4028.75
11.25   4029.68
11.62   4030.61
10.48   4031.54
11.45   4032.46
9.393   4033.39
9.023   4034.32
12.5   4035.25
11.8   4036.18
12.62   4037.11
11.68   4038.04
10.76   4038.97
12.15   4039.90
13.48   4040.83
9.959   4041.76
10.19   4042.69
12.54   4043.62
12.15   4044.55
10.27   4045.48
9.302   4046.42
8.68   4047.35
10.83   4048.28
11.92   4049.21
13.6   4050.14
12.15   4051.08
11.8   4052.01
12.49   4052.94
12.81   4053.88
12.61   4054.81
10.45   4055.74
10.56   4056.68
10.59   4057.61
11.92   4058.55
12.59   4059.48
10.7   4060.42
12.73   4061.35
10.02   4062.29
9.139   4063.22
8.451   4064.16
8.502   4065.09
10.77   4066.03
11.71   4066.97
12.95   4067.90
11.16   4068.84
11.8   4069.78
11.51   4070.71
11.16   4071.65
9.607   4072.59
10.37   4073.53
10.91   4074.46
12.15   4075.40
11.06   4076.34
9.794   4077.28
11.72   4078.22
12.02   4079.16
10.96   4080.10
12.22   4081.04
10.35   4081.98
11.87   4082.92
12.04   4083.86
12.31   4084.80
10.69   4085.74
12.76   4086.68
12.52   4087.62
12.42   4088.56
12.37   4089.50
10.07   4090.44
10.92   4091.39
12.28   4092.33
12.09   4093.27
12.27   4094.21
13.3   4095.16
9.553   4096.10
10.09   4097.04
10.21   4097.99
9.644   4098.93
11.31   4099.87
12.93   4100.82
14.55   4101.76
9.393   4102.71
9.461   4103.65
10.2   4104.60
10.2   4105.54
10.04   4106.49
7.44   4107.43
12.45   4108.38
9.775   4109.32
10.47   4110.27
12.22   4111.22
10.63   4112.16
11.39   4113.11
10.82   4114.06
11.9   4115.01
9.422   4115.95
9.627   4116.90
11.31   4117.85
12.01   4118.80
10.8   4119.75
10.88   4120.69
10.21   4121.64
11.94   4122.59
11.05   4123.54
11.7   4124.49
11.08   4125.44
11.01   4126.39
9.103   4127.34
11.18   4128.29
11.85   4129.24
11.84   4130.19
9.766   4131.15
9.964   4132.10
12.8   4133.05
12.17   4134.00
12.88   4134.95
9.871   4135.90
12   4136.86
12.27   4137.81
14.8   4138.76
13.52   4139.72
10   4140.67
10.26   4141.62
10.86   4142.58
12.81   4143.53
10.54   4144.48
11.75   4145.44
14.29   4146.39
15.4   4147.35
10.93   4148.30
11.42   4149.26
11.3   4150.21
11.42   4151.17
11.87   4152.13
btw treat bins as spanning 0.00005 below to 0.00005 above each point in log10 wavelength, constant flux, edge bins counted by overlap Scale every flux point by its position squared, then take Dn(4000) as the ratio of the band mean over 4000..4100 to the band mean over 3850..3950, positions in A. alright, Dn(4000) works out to 1.33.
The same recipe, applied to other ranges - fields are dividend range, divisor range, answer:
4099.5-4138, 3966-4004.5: 1.24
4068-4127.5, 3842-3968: 1.35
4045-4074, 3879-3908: 1.32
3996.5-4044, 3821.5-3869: 1.44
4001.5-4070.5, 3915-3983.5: 1.39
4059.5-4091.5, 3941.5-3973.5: 1.42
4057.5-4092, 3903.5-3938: 1.39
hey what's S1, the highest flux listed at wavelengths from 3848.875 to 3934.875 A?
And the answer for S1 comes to 14.52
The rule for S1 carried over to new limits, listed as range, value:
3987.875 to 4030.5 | 12.97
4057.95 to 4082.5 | 12.95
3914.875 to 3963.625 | 11.56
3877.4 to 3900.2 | 10.4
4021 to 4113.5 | 14.55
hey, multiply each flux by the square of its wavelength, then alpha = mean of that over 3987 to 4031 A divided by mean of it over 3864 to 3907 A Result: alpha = 1.3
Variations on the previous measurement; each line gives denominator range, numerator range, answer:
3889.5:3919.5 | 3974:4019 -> 1.13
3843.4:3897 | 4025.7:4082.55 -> 1.33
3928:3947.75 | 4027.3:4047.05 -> 1.49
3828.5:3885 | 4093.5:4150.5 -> 1.47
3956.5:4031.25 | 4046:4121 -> 1.16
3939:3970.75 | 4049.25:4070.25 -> 1.37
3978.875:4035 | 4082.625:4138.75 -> 1.08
